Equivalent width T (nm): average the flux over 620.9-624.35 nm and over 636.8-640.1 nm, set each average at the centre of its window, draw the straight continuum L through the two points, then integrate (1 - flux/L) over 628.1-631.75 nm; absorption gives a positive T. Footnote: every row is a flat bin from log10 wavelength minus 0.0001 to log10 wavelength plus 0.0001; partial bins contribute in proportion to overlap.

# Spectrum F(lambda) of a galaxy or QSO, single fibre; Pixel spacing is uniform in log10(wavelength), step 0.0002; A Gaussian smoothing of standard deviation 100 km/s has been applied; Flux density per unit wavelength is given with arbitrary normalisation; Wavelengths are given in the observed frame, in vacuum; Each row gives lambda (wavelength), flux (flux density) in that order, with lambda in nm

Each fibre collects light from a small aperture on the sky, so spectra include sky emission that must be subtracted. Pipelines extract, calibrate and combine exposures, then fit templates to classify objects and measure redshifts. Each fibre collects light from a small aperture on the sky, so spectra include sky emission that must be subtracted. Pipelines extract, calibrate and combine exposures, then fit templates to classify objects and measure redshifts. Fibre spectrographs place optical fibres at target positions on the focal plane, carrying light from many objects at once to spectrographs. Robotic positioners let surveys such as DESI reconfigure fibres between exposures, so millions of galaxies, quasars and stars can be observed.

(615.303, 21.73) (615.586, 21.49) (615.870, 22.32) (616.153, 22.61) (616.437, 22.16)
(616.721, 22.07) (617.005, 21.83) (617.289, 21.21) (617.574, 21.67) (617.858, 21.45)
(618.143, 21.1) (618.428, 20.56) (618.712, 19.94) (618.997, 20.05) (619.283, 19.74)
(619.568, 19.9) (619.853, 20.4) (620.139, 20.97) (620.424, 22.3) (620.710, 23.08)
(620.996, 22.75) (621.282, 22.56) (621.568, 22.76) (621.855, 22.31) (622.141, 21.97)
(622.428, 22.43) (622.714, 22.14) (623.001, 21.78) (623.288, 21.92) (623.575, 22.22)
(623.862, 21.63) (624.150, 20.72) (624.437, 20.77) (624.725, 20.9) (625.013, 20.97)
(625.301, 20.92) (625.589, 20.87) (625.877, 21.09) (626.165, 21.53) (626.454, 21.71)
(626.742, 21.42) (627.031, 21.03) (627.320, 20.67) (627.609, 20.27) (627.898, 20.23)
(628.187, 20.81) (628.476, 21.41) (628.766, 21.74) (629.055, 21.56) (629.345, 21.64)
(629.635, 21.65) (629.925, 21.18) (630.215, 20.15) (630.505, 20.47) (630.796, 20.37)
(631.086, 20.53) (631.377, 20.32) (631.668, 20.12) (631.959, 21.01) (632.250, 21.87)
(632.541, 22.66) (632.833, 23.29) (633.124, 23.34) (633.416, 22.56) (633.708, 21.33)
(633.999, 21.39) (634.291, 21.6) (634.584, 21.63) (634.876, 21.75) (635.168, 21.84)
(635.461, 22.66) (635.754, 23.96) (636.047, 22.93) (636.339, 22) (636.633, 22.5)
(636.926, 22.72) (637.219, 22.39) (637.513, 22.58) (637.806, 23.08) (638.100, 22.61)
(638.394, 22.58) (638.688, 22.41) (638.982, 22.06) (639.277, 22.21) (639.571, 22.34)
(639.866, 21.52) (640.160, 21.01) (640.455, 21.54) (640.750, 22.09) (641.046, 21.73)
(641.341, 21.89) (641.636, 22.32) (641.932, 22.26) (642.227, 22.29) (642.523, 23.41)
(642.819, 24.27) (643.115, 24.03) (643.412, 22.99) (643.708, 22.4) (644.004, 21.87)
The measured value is 0.21 nm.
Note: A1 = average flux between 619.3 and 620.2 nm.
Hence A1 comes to 20.3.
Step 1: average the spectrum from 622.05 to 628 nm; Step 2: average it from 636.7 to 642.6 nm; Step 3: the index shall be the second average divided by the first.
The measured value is 1.0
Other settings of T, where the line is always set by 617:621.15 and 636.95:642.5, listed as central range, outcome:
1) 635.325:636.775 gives -0.05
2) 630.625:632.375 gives 0.09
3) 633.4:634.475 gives 0.01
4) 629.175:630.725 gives 0.05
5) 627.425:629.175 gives 0.05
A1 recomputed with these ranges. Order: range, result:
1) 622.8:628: 21.2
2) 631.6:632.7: 21.5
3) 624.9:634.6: 21.3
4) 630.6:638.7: 22.1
